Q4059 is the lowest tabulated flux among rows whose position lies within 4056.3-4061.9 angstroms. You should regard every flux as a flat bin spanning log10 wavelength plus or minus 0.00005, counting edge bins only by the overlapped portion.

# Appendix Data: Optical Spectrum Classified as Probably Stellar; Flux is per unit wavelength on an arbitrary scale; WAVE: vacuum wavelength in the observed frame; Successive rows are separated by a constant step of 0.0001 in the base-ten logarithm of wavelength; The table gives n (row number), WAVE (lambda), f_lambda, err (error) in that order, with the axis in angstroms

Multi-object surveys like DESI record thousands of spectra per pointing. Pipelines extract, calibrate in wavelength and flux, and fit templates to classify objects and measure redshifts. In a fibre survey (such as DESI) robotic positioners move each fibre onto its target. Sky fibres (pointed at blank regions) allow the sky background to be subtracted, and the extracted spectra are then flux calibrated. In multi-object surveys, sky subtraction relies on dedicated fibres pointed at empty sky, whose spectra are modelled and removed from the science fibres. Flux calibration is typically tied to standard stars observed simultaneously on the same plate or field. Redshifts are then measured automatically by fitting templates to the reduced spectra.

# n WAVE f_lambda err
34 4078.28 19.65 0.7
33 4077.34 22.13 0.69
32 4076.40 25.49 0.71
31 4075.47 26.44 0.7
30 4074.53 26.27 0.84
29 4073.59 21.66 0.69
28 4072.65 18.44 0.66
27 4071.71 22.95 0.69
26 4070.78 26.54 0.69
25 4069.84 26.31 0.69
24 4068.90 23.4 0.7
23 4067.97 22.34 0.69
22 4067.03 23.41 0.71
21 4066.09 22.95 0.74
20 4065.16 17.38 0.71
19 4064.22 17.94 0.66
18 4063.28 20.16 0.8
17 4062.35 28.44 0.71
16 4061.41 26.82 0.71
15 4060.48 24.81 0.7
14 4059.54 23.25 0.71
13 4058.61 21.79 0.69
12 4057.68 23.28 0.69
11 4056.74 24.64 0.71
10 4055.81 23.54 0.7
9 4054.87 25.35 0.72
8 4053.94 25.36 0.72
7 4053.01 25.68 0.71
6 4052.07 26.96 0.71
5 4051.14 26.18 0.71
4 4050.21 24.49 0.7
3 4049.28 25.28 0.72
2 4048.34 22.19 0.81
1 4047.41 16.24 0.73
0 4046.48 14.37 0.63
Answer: 21.79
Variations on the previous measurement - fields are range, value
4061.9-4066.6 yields 17.38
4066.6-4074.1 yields 18.44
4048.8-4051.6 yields 24.49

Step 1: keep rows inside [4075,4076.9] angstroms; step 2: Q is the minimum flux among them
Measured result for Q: 25.49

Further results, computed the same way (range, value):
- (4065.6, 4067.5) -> 22.95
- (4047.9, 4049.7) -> 22.19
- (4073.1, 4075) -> 21.66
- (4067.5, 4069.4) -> 22.34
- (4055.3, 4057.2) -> 23.54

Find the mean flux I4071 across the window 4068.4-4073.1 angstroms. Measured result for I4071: 23.6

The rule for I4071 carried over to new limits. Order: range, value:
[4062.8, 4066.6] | 19.7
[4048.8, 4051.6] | 25.3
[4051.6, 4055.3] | 25.9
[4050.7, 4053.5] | 26.3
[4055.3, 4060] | 23.3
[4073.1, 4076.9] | 24.9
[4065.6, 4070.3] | 23.7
